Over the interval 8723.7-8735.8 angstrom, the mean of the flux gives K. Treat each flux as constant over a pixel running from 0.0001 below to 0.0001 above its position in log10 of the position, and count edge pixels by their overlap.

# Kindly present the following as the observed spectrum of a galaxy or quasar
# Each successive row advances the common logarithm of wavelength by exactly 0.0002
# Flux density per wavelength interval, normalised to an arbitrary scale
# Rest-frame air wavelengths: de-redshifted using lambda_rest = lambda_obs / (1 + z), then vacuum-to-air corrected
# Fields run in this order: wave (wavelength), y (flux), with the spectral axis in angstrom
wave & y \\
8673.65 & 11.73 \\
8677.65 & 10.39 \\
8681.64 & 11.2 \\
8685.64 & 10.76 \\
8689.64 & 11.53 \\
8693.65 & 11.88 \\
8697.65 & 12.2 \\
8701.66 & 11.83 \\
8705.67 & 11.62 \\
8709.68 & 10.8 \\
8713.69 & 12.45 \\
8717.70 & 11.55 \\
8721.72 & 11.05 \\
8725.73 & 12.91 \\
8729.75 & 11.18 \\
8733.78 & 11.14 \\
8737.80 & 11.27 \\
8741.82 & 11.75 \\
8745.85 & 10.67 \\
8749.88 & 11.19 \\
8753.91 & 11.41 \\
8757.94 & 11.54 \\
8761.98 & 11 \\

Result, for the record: 11.7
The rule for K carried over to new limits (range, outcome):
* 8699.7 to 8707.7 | 11.7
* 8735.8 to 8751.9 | 11.2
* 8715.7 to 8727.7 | 11.8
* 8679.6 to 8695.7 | 11.3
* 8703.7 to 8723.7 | 11.5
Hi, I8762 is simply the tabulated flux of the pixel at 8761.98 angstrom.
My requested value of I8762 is 11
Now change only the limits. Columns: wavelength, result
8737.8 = 11.27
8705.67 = 11.62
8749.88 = 11.19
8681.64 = 11.2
